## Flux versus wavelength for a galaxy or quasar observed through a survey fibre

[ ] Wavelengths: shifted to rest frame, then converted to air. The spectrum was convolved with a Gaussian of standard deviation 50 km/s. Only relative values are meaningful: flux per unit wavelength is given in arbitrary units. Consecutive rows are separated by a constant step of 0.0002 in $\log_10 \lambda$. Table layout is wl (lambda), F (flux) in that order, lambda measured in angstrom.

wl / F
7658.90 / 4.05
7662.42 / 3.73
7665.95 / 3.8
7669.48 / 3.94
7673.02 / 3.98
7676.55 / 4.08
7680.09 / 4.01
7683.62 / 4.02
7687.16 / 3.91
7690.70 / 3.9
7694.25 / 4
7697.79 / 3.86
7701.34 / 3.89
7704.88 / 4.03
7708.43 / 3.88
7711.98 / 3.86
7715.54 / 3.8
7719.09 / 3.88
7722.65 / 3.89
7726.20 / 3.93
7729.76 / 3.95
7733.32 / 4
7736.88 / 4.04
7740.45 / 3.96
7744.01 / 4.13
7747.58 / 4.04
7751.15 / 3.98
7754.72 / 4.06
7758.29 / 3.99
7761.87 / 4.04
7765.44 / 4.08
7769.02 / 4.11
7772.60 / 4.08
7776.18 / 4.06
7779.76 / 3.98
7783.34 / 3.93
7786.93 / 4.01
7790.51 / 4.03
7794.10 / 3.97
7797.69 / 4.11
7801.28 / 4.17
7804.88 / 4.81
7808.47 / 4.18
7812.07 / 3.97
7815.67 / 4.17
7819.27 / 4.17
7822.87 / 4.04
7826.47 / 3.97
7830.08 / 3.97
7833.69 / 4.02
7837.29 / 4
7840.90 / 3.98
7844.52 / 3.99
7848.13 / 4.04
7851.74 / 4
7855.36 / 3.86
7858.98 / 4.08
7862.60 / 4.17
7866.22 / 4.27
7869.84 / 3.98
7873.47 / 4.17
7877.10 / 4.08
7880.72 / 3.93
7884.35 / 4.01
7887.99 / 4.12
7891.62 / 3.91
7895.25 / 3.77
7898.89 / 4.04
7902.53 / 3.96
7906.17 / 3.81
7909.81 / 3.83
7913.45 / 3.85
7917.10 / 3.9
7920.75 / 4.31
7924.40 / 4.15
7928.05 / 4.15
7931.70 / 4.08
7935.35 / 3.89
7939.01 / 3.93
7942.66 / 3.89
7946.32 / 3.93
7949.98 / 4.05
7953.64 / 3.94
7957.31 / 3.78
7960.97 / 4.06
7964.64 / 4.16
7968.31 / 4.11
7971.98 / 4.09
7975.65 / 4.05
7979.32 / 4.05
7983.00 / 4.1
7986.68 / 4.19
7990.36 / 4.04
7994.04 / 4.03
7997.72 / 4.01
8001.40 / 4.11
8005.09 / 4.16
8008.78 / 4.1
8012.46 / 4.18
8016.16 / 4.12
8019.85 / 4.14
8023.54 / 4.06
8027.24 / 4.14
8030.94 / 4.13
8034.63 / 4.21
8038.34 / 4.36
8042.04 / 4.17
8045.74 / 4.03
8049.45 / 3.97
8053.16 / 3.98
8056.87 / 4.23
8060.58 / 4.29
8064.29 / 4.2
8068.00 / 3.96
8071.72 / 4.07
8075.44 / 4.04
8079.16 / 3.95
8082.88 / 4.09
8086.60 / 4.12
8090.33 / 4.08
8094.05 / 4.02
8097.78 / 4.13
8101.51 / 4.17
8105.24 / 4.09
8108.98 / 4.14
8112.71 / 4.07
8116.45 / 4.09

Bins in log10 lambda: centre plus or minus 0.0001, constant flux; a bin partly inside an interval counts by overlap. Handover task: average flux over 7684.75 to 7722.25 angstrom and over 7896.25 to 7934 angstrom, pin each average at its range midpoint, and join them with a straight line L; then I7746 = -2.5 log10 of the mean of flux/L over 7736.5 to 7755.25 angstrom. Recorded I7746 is -0.03 mag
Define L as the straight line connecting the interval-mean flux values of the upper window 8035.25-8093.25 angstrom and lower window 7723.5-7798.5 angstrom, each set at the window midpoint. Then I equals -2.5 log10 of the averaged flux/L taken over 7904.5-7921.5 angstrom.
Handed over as 0.04 mag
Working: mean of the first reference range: 4.02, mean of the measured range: 3.92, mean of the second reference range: 4.1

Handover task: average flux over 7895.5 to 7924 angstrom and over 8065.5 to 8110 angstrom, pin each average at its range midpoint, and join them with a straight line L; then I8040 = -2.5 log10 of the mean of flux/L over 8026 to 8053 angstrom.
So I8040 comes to -0.02 mag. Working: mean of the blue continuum 3.96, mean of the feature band 4.13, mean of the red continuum 4.07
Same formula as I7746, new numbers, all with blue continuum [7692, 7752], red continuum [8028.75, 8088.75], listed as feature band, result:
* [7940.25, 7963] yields 0.03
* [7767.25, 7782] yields -0.02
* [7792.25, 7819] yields -0.05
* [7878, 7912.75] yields 0.03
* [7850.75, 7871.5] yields -0.01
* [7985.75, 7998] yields 0.00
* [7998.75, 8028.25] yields -0.01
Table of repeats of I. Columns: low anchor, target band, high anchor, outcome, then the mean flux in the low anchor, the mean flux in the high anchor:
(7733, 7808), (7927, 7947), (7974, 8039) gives 0.035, 4.08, 4.12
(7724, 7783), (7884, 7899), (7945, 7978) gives 0.018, 4.02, 4.02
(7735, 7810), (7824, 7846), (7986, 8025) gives 0.027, 4.08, 4.1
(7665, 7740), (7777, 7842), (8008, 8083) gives -0.024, 3.94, 4.12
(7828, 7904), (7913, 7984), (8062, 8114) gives 0.004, 4.02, 4.08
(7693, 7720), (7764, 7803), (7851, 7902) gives -0.025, 3.9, 4.03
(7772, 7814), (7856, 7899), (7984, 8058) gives 0.019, 4.11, 4.12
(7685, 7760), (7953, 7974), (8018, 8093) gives 0.010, 3.95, 4.11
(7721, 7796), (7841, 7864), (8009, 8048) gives 0.012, 4.01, 4.15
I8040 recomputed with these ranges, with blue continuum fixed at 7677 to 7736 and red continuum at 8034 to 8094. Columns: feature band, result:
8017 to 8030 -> -0.01 mag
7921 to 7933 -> -0.03 mag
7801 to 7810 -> -0.12 mag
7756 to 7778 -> -0.03 mag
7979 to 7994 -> -0.01 mag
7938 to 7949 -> 0.03 mag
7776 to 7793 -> -0.01 mag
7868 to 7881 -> -0.01 mag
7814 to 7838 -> -0.02 mag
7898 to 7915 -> 0.04 mag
